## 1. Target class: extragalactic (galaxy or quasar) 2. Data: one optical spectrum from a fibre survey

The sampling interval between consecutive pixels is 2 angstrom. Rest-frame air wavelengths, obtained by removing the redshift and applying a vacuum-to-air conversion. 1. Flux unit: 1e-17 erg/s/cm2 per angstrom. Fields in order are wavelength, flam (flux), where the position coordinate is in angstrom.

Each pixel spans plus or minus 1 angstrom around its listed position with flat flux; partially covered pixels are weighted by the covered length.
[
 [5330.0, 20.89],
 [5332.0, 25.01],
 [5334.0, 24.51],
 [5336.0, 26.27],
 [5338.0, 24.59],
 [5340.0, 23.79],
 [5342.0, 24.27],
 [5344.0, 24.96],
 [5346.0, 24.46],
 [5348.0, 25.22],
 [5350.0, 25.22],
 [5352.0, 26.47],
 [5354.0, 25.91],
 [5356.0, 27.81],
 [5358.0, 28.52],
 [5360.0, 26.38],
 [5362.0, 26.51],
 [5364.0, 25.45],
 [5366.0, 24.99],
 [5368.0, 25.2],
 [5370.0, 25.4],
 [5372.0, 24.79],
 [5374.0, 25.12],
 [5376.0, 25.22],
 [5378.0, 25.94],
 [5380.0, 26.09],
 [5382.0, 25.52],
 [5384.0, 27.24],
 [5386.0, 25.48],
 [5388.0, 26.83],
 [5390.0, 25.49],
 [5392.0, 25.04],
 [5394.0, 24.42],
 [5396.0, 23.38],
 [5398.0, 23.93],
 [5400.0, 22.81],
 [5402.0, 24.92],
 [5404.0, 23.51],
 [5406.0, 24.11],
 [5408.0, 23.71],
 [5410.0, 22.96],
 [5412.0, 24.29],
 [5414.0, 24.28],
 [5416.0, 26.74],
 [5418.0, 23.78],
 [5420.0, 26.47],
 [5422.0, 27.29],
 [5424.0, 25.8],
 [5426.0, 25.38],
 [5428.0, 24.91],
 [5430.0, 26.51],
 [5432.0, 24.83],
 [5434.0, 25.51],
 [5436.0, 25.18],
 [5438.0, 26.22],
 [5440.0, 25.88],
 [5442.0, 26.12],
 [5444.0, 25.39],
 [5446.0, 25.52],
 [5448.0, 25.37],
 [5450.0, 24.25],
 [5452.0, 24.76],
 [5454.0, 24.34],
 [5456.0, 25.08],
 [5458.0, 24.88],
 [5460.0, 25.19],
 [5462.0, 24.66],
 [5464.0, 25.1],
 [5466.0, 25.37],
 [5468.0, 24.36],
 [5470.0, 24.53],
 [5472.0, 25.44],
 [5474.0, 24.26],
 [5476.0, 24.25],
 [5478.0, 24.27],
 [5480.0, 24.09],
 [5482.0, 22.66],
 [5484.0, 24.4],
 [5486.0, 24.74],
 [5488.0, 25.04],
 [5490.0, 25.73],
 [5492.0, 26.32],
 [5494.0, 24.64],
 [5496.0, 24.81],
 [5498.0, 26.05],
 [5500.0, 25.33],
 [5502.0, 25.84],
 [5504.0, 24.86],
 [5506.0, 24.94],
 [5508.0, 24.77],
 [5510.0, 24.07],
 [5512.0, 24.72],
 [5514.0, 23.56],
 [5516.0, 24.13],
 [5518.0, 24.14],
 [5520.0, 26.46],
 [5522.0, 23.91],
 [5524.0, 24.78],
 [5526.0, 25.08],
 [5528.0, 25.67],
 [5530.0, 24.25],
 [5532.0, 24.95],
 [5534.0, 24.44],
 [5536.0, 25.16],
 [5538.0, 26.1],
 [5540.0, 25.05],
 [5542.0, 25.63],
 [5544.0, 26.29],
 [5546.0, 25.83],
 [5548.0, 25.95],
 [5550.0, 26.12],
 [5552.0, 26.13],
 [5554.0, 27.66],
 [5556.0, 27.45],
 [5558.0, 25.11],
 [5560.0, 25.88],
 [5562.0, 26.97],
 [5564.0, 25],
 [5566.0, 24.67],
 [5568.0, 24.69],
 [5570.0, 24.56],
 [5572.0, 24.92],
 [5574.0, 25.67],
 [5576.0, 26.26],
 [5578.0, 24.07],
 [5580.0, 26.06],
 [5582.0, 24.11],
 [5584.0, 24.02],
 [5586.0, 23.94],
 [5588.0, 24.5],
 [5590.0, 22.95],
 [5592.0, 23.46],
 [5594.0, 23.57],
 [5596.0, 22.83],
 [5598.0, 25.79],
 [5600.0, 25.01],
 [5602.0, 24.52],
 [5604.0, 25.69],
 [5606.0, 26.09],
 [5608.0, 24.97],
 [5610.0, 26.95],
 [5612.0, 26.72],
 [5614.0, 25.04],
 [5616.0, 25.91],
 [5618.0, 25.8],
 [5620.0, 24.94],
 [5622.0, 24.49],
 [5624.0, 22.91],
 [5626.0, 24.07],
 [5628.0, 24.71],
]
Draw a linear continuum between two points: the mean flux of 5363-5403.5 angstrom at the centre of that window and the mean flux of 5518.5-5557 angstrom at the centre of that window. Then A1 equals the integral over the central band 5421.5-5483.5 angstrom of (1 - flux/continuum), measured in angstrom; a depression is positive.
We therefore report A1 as 0.7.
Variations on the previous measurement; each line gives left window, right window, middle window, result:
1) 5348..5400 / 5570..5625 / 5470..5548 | 0.7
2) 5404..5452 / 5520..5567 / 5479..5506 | 0.5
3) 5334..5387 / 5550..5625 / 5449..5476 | 0.7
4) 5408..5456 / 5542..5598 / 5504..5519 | 0.5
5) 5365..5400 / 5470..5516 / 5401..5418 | 0.6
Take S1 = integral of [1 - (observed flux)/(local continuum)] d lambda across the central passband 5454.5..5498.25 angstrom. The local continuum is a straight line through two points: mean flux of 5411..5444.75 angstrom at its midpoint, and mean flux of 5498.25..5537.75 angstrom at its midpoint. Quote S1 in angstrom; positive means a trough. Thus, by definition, 0.7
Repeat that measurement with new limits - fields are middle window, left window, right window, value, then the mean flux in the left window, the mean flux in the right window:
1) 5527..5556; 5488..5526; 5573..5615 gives -0.9 angstrom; 25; 24.9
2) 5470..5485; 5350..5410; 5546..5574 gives 0.8 angstrom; 25.3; 25.8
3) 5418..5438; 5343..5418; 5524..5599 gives -0.4 angstrom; 25.2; 25.2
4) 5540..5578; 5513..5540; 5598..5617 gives -0.9 angstrom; 24.8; 25.7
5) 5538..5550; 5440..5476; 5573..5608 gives -0.5 angstrom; 25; 24.6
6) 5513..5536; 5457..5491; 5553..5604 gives 0.1 angstrom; 24.6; 25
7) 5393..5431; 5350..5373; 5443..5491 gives 1.1 angstrom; 26.1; 24.7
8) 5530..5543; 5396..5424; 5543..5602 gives -0.1 angstrom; 24.5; 25.1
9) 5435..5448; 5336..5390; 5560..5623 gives -0.1 angstrom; 25.7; 25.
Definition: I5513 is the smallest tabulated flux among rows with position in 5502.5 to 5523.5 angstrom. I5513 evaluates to 23.56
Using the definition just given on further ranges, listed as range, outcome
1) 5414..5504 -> 22.66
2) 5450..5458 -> 24.25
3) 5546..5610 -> 22.83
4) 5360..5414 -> 22.81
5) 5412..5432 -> 23.78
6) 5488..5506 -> 24.64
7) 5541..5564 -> 25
